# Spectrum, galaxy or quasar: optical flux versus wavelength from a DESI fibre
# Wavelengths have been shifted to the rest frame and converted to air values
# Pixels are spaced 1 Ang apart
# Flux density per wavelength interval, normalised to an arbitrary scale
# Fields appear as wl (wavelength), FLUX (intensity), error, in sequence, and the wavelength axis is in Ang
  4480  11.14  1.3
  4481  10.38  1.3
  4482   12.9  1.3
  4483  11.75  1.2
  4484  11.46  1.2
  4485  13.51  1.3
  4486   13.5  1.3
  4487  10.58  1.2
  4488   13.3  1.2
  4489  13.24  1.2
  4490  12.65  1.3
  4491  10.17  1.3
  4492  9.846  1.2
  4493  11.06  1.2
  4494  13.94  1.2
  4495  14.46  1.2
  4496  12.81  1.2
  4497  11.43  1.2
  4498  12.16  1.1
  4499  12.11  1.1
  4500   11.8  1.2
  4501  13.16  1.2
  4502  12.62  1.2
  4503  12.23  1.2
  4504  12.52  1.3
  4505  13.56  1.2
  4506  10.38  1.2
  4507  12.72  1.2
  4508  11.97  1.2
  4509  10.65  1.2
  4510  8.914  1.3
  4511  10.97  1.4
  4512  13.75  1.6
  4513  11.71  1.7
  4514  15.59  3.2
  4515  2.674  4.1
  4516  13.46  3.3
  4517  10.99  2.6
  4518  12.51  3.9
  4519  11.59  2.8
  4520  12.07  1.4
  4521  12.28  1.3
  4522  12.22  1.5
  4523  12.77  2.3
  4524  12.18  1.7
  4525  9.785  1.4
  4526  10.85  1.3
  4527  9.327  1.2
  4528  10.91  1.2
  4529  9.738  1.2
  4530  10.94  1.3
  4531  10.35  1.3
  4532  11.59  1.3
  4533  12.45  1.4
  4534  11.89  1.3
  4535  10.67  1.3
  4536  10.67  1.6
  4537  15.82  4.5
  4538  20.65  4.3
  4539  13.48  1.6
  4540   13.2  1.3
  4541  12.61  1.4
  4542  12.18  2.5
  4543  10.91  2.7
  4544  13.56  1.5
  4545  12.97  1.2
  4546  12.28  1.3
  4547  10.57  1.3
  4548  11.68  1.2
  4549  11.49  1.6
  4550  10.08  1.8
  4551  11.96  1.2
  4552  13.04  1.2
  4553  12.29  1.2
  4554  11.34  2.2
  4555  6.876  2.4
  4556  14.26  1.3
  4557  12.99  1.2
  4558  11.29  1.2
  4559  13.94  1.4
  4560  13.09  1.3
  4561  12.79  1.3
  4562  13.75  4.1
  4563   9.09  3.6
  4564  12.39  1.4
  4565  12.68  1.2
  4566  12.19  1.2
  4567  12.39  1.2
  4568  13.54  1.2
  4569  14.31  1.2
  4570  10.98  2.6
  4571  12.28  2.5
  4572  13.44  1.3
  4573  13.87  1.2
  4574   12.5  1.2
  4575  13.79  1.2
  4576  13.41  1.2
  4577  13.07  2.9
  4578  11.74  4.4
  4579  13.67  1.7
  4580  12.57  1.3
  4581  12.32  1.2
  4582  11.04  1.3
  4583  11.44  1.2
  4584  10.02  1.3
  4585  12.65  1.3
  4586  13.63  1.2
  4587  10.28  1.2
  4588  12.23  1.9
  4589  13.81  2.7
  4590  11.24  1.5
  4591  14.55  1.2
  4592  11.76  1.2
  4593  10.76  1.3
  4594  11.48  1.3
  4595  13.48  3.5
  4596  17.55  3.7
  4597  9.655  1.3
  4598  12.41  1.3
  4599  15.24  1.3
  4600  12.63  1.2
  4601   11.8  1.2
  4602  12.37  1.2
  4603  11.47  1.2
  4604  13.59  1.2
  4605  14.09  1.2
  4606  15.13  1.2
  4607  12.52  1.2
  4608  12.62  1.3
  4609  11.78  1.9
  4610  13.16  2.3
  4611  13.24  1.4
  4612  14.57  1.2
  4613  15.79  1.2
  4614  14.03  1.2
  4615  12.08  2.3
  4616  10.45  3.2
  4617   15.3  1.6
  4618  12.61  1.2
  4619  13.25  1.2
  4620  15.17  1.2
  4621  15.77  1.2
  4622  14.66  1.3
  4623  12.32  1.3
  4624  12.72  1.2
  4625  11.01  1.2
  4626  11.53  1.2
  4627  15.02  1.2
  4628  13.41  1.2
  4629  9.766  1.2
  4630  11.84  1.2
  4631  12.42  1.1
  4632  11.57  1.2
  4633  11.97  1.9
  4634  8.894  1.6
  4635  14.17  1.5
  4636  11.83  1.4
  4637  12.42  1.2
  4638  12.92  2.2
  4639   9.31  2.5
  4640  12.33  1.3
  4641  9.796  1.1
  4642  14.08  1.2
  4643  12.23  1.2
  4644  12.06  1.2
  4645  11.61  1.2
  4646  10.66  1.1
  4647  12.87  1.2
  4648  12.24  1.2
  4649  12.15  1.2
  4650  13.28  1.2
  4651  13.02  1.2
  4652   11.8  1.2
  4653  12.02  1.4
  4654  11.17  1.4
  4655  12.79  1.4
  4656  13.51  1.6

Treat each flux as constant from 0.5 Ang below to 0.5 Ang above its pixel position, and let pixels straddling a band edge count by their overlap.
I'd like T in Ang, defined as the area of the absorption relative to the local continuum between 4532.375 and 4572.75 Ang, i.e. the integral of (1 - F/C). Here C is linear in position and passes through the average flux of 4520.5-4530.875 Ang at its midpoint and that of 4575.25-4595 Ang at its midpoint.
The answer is -3.00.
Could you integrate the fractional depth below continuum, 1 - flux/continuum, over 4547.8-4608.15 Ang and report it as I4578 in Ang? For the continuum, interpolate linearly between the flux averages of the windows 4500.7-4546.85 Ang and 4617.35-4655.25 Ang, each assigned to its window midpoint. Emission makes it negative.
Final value -1.6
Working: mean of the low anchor 11.9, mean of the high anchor 12.3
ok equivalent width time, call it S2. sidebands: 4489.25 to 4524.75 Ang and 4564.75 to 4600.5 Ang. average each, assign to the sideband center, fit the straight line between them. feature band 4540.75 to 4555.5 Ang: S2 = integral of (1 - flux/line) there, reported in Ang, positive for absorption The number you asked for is 0.85 Ang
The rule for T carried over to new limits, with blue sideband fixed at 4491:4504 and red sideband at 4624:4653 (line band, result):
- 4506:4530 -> 1.8 Ang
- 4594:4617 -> -2.1 Ang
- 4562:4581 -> -0.9 Ang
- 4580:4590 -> 0.1 Ang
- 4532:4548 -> -0.9 Ang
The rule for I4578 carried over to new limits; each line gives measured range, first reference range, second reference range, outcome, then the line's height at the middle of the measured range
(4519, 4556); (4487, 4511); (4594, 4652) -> 1.0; 12.2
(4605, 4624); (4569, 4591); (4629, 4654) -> -2.2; 12.2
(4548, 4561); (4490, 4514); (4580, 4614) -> 0.5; 12.4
